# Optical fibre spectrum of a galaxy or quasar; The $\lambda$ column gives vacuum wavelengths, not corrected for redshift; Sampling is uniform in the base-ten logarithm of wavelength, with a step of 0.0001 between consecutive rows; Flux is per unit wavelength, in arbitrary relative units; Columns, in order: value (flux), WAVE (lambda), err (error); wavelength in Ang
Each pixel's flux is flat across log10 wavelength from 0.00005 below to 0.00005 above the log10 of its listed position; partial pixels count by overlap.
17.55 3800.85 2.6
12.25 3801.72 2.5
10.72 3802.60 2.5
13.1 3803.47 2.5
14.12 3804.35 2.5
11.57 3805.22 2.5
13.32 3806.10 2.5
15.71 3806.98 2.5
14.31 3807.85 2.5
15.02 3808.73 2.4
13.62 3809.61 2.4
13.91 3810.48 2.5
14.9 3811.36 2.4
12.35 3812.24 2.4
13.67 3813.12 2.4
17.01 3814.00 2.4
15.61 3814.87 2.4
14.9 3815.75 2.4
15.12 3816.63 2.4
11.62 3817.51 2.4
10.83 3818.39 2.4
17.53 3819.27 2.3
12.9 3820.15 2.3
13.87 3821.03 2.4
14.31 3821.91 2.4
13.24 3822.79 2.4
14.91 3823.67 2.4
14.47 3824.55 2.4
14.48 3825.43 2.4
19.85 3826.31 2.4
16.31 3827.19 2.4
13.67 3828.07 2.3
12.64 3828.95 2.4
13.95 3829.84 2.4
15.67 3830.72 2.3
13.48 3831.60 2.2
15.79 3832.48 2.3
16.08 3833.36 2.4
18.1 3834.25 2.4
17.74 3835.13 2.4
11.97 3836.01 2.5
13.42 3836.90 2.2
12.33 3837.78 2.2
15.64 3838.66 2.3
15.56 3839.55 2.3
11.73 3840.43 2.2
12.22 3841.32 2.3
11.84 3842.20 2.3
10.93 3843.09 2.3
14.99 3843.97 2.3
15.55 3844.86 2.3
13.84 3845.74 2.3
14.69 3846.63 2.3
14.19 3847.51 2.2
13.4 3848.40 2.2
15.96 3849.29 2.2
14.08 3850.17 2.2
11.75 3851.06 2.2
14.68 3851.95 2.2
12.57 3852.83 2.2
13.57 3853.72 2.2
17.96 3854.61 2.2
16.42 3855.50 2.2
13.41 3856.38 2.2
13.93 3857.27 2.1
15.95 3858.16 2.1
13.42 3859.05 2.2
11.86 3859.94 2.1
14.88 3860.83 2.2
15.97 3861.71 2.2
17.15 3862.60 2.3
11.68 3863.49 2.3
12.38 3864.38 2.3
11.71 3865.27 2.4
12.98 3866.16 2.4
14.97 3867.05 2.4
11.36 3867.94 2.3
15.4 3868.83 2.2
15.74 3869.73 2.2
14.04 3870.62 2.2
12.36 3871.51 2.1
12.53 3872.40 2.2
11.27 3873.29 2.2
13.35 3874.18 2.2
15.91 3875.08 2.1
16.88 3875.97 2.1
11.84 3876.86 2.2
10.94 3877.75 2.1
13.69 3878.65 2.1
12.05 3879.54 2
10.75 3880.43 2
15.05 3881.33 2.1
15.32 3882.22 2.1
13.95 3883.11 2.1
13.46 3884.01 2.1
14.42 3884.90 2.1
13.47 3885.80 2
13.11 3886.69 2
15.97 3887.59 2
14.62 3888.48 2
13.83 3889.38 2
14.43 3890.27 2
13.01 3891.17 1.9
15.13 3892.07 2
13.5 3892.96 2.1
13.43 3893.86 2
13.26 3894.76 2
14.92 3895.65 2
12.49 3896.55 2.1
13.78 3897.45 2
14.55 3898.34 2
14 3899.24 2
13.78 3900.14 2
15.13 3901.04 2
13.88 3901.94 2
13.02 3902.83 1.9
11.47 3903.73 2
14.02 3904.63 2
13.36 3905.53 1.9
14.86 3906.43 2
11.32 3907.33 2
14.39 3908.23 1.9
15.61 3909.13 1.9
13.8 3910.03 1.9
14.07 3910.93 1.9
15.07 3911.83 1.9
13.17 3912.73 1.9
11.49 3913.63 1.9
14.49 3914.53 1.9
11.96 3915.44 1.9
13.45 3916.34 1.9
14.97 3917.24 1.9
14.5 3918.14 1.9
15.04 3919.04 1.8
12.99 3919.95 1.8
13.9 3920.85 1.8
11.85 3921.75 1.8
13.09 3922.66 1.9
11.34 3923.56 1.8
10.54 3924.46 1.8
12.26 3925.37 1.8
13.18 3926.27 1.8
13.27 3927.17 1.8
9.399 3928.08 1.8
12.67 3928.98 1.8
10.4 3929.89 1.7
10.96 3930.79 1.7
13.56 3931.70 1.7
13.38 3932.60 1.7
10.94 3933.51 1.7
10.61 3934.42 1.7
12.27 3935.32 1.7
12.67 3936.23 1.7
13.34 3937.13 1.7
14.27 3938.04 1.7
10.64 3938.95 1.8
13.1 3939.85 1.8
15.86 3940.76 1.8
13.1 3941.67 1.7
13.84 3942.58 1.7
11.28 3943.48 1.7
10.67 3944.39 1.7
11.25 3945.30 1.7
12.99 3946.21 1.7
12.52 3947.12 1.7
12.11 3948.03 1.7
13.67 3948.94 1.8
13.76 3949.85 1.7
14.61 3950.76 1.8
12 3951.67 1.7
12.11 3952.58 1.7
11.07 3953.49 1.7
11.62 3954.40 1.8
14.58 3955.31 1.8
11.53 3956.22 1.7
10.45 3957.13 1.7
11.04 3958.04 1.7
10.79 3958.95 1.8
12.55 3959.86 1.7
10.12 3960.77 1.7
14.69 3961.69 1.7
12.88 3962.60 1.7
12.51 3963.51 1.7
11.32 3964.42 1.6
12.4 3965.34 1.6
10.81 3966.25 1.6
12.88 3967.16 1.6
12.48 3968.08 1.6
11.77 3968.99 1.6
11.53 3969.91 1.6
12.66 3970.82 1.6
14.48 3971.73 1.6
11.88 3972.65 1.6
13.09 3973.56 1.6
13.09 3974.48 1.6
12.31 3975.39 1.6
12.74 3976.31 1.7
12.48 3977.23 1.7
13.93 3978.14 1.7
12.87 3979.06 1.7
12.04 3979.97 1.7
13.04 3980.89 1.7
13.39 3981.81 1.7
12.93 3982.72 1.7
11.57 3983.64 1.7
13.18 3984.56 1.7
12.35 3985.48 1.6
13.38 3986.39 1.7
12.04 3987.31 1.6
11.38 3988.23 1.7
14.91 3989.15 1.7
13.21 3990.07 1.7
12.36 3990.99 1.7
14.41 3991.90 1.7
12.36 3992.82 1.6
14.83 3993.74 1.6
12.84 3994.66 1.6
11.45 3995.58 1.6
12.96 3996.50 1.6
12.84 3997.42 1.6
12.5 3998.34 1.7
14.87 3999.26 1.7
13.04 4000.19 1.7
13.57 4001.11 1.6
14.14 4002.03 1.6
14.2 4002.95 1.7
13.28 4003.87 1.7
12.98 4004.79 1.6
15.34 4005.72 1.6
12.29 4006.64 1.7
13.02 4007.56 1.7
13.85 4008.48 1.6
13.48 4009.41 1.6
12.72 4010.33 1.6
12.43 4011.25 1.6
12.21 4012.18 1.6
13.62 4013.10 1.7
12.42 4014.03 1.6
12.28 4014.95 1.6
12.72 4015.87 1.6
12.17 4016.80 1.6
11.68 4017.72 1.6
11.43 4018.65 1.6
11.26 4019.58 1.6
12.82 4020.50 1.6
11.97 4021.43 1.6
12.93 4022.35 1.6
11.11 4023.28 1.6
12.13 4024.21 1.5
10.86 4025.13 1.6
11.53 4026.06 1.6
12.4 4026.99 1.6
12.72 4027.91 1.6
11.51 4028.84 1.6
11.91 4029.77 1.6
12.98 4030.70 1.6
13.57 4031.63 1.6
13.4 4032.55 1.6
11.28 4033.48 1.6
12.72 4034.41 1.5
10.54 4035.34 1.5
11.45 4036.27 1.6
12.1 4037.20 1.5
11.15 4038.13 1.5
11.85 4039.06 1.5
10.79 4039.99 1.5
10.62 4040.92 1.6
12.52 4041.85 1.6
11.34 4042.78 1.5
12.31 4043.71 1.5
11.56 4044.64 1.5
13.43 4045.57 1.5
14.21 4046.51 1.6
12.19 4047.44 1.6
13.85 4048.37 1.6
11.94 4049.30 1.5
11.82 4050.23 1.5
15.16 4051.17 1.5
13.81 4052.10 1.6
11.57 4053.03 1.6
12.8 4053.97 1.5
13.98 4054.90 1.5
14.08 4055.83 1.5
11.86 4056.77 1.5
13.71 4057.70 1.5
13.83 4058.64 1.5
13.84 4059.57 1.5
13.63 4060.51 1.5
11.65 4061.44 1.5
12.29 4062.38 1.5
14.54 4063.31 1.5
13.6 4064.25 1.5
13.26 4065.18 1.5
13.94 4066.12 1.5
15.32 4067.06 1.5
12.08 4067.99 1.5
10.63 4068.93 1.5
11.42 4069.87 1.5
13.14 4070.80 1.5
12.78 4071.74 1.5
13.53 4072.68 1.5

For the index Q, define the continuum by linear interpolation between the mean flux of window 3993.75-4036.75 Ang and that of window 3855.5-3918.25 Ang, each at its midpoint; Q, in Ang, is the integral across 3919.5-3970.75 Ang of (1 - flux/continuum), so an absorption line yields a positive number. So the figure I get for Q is 3.7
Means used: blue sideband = 13.8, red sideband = 12.6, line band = 12.3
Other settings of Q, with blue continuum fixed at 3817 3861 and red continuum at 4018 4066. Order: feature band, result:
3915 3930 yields 0.9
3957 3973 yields 1.3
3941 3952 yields 0.5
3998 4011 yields -0.7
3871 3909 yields 0.5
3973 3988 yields 0.3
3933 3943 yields 0.5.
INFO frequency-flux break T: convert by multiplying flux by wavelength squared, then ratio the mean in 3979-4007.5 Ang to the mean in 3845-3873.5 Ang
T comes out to 1.00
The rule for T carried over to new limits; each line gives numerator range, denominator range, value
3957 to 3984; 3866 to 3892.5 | 0.94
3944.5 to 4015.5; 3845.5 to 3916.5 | 0.97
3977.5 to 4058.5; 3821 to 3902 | 0.98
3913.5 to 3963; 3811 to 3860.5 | 0.92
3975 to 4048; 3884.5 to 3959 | 1.01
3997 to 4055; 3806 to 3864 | 0.96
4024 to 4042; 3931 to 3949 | 0.99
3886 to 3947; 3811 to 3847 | 0.96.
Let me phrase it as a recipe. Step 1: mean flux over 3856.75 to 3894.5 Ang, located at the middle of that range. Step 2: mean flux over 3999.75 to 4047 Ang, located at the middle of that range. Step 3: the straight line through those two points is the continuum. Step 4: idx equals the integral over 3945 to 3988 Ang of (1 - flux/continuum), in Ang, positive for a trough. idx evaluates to 1.6 Ang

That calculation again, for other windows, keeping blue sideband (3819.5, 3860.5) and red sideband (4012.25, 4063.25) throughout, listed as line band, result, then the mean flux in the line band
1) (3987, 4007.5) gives -0.7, 13.3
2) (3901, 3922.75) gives 0.0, 13.6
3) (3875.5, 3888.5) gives 0.2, 13.7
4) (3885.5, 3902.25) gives -0.2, 14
